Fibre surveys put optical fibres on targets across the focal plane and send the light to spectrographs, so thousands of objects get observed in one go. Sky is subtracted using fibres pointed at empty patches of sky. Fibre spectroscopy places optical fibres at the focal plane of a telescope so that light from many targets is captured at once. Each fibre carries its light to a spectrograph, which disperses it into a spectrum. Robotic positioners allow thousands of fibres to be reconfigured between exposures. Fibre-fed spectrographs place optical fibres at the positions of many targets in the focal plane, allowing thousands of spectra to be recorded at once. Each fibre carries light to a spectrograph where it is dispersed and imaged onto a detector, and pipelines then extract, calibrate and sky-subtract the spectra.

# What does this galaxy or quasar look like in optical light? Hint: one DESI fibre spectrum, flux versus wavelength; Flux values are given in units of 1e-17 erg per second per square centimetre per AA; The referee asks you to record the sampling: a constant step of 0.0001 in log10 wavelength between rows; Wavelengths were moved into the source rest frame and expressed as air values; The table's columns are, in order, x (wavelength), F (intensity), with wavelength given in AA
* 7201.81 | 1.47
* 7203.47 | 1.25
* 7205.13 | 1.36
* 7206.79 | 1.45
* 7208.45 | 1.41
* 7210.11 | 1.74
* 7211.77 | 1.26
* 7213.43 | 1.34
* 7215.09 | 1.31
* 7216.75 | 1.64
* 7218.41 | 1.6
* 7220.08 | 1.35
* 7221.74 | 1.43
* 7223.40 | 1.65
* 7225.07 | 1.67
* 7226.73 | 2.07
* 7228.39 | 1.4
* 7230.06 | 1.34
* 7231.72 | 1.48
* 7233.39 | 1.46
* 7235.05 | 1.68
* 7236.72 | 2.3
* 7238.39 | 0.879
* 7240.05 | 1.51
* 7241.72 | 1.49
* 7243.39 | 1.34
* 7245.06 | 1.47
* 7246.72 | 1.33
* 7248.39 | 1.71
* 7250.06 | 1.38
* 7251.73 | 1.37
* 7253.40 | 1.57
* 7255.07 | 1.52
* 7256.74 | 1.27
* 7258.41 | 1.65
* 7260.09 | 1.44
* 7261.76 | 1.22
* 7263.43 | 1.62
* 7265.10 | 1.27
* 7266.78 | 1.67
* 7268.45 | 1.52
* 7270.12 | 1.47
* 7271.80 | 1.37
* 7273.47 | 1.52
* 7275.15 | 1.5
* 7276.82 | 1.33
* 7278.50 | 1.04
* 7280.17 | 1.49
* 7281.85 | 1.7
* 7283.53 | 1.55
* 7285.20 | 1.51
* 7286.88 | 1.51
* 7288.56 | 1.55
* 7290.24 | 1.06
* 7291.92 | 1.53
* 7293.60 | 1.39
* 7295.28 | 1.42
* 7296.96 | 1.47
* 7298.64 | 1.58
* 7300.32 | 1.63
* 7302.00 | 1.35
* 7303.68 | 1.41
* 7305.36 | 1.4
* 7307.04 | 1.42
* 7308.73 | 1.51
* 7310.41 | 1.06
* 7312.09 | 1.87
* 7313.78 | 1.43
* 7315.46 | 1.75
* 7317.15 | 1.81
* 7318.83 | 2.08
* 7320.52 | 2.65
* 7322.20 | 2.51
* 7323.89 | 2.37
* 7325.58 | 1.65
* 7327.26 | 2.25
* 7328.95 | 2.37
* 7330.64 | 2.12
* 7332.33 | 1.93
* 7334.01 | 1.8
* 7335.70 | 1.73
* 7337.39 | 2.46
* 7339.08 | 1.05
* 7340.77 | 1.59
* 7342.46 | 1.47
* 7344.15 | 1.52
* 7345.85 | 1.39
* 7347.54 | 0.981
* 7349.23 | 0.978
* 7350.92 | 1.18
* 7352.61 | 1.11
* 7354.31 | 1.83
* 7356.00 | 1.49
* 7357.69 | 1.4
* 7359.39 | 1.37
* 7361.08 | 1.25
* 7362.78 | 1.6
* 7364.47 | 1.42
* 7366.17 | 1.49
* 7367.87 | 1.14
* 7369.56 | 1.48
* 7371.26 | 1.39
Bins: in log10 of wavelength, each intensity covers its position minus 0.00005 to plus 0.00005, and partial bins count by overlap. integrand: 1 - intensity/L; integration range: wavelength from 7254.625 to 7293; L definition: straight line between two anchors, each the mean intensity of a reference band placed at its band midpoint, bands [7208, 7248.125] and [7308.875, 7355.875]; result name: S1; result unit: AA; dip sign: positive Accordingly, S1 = 3.81 AA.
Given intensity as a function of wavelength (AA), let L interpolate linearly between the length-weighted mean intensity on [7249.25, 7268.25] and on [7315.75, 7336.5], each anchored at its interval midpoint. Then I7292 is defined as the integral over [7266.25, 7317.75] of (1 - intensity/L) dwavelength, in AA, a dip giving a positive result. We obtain 8.4 AA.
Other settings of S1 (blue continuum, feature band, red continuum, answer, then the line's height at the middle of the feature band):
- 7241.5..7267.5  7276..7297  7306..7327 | 3.0 AA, 1.66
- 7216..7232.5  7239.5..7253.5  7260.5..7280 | 0.3 AA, 1.49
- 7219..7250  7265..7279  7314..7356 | 1.6 AA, 1.62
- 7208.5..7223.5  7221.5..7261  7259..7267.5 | -1.7 AA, 1.46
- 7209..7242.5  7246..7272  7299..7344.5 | 2.5 AA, 1.62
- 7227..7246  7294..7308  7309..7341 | 2.7 AA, 1.81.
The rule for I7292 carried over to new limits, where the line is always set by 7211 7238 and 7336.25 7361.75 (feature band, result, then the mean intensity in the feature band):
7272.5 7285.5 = 0.3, 1.45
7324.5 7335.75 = -4.5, 2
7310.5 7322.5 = -4.0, 1.93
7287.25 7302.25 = 0.2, 1.45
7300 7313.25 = 0.1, 1.45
